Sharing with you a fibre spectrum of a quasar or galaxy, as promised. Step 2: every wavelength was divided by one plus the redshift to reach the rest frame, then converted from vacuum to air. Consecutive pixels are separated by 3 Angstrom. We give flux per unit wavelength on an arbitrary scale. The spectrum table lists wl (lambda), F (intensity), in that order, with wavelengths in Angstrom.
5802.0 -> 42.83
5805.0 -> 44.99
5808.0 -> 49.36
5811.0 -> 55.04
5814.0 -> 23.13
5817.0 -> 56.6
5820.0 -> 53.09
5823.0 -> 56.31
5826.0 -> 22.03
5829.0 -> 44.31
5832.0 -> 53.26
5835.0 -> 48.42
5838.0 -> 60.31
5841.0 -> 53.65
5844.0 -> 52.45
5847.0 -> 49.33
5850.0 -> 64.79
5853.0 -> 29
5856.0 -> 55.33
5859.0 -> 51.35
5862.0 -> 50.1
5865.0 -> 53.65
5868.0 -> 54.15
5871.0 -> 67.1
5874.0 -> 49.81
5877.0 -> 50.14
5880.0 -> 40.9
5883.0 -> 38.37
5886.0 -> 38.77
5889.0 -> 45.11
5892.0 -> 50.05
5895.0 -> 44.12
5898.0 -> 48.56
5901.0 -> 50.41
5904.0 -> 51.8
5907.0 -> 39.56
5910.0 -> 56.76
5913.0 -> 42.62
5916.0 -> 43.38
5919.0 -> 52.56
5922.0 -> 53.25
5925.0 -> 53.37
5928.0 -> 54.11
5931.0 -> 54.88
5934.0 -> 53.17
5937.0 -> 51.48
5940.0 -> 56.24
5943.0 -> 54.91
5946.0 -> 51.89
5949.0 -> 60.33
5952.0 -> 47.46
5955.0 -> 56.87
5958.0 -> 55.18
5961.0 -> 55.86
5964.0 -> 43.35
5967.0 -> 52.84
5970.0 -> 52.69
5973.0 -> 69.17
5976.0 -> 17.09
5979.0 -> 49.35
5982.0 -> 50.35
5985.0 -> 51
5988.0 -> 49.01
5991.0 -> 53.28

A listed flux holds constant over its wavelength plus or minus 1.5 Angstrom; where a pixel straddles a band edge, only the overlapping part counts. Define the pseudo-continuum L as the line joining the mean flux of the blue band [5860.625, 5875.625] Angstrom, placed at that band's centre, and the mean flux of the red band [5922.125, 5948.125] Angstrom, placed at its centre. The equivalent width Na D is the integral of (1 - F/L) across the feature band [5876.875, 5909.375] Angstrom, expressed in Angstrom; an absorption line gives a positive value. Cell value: 5.5 Angstrom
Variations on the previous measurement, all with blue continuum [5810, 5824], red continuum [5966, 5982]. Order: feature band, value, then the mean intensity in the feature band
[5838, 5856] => -1.1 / 51.2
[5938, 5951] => -1.9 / 55.4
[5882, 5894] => 1.2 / 43.3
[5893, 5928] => -0.5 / 49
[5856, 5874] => -2.4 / 54.8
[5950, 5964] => -1.4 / 52.9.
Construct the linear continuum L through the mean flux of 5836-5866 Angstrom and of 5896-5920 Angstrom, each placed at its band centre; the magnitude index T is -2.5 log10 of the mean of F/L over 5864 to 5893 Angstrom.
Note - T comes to 0.03 mag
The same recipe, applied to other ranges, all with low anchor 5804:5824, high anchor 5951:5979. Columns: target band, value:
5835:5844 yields -0.13 mag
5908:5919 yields 0.03 mag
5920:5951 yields -0.09 mag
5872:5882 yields 0.03 mag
